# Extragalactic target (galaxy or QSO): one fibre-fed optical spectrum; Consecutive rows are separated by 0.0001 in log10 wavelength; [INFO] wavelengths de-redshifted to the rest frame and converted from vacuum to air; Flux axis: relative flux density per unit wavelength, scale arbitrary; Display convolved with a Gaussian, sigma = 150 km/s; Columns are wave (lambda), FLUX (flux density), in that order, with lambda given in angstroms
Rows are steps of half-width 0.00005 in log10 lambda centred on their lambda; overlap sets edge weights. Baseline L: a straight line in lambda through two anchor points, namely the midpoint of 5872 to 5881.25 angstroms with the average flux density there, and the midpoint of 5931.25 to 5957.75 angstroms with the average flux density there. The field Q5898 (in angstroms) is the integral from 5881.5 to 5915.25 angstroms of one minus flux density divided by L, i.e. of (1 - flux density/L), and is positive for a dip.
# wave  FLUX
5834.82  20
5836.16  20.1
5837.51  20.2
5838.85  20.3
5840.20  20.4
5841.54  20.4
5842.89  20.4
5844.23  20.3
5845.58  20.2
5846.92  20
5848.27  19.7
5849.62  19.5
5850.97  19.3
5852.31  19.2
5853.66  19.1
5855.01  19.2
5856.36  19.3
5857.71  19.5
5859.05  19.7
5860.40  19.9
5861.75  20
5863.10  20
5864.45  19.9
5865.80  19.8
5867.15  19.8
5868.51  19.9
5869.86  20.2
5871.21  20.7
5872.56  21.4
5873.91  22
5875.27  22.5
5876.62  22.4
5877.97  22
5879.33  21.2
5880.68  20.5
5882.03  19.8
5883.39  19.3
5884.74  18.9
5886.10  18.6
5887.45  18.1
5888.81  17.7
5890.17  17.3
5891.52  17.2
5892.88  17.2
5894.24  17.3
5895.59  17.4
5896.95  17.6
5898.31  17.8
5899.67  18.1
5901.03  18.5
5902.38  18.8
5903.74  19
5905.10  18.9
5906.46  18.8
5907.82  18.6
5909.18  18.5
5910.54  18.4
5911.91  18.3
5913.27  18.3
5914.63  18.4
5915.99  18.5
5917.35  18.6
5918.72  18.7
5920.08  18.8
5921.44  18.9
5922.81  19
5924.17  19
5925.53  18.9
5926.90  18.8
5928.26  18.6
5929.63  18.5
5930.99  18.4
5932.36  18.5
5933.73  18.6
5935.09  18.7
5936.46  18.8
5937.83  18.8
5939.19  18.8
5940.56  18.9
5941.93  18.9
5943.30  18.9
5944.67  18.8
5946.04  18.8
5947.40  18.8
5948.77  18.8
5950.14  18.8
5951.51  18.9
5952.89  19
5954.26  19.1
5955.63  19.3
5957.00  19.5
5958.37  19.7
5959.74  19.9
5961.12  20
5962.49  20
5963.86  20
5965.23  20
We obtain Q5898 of 4.12 angstroms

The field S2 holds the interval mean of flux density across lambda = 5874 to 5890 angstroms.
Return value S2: 20.1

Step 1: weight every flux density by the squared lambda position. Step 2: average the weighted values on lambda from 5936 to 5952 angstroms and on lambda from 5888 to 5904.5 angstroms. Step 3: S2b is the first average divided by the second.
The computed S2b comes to 1.07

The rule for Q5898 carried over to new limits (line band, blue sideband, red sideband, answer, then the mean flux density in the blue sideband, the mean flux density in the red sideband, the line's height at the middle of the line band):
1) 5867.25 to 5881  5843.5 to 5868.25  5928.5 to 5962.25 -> -1.19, 19.7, 19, 19.5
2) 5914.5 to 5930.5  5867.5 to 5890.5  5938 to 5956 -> 0.52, 20.2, 18.9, 19.4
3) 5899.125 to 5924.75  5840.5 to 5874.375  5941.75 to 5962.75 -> 1.16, 20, 19.2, 19.5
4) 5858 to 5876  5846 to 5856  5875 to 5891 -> -0.76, 19.4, 19.8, 19.6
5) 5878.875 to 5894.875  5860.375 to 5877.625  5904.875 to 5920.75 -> 1.03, 20.7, 18.6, 19.8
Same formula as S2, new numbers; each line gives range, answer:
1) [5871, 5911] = 19.1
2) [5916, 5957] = 18.8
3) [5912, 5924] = 18.7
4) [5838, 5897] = 19.7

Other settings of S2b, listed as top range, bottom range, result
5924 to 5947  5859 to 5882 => 0.93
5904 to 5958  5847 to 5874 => 0.97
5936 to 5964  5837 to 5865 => 1.00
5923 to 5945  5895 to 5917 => 1.03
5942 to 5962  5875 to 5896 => 1.02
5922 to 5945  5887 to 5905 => 1.06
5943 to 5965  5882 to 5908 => 1.08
